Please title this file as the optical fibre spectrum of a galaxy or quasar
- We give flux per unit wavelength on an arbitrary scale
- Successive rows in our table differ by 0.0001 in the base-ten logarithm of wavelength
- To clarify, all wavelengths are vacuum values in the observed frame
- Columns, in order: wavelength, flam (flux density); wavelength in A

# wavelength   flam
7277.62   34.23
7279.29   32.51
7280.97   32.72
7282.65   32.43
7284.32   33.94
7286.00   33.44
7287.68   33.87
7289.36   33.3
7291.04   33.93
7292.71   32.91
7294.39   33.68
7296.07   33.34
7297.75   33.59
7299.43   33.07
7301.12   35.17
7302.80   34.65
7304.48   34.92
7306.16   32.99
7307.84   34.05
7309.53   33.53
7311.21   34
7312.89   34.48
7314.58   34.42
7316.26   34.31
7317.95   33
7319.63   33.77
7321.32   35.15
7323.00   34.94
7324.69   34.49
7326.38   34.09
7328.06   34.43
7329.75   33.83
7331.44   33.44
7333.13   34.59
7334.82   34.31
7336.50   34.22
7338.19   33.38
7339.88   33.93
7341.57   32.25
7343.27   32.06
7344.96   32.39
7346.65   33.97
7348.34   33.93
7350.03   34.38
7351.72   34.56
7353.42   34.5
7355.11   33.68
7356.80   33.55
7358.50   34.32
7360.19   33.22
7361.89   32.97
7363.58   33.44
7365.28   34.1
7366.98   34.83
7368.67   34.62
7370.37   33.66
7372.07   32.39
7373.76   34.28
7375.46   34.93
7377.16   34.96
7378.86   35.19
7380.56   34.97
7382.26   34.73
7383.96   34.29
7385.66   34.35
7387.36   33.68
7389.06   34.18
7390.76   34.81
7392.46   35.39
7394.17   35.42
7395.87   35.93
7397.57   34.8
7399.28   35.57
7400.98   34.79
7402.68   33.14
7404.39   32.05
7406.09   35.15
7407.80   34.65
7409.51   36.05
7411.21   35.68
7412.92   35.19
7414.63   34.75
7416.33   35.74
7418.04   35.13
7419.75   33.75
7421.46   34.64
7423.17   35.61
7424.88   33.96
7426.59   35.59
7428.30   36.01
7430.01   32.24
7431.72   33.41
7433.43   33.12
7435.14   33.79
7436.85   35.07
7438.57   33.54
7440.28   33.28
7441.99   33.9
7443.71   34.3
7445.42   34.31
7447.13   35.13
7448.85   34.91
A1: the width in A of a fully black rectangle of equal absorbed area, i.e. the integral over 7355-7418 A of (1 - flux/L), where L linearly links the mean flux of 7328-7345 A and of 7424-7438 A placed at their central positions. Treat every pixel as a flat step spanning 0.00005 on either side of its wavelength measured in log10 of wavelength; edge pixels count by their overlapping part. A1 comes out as -1.2 A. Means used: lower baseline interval 33.5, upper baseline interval 34.1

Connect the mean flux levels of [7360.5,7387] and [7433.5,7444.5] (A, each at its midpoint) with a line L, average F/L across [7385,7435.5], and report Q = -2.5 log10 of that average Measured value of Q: -0.02 mag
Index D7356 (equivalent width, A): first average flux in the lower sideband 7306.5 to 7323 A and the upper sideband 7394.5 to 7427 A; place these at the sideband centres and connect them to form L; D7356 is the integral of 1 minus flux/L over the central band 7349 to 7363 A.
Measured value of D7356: 0.2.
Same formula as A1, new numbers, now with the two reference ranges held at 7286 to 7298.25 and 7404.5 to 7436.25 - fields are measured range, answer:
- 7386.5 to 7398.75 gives -0.18 A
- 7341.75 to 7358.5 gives 0.19 A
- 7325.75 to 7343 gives 0.05 A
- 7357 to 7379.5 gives 0.09 A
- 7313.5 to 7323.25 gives -0.14 A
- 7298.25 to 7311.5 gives -0.16 A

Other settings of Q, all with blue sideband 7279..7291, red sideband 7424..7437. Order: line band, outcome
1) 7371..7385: -0.02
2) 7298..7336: -0.02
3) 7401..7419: -0.02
